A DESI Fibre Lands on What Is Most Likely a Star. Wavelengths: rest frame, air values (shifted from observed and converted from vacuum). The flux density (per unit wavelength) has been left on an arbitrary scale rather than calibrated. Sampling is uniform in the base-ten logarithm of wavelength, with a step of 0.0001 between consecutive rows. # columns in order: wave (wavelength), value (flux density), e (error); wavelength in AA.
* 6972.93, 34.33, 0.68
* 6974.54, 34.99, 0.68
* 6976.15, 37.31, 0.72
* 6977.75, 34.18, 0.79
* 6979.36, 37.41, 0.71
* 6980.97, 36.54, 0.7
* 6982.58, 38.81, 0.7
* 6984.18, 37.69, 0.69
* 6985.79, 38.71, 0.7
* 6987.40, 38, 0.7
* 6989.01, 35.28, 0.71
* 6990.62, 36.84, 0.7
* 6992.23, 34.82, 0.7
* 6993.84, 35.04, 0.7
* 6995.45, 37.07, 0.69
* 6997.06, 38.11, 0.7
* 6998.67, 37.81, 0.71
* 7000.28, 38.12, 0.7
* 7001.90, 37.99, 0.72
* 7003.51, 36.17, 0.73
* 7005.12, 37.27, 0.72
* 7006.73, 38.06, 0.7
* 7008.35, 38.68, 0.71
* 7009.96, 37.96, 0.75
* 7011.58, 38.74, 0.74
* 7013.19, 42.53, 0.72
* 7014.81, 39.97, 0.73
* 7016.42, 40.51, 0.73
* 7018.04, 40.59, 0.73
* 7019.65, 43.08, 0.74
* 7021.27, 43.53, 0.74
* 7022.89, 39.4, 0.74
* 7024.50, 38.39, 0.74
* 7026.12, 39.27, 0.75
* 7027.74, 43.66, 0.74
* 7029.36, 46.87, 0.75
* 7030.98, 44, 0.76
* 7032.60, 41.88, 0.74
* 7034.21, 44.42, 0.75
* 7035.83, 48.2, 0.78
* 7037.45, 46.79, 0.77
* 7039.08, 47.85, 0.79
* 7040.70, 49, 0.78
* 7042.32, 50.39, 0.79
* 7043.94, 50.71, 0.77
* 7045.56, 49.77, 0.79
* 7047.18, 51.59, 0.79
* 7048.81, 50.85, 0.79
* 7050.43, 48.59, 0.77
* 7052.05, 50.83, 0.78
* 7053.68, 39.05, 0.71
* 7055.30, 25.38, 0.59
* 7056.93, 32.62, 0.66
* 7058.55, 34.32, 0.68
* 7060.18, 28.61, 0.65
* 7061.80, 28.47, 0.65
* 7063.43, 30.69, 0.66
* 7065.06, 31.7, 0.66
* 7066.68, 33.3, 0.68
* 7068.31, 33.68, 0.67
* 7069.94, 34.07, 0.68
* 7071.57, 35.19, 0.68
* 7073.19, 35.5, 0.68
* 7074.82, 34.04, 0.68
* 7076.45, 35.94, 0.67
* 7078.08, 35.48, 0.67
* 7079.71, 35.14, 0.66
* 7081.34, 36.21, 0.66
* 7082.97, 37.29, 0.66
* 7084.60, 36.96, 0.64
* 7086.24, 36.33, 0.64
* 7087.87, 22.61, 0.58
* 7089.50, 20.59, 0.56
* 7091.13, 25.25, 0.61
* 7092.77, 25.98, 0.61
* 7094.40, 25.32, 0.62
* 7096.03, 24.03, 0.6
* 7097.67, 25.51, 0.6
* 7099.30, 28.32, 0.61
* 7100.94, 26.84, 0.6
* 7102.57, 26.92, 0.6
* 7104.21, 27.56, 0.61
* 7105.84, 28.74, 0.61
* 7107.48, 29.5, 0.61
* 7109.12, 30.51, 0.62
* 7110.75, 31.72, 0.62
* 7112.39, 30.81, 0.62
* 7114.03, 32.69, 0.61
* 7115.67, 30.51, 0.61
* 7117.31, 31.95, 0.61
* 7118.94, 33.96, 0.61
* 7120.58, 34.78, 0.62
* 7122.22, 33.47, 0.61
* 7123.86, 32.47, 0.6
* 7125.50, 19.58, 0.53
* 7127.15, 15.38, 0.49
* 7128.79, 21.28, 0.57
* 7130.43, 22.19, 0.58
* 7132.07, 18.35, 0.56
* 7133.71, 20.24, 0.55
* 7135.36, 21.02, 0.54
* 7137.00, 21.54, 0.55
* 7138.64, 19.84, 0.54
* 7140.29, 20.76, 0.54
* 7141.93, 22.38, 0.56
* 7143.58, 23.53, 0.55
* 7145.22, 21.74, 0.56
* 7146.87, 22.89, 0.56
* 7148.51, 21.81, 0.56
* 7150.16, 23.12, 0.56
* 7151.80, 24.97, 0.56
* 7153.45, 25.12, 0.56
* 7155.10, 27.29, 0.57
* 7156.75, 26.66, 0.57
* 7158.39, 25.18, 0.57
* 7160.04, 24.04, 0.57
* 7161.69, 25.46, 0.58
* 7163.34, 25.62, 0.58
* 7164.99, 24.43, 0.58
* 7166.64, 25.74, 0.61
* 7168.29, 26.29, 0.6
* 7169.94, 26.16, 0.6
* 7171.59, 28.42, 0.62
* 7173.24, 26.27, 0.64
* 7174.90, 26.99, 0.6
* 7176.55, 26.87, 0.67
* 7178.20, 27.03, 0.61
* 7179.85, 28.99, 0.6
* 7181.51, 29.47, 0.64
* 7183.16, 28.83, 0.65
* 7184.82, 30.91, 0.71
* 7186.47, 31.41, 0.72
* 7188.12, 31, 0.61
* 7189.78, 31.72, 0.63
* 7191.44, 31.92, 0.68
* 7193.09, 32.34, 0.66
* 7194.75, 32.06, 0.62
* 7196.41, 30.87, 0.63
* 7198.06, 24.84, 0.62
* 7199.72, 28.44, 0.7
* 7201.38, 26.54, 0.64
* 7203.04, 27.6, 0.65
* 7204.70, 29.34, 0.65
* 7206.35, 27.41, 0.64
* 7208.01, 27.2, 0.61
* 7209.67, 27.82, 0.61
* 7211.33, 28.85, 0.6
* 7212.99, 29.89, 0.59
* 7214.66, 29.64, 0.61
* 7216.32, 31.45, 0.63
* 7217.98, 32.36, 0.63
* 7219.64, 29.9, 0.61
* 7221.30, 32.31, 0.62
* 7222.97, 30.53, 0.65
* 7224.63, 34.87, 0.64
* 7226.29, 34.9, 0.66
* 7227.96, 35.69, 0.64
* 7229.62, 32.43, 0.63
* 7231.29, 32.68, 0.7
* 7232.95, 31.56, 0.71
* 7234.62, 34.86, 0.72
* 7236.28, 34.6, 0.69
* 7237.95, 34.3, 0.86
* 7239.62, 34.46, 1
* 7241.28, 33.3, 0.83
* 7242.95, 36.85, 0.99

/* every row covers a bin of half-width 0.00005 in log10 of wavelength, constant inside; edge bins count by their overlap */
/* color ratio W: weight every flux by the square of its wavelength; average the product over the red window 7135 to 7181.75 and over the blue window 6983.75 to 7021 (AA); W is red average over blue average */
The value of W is 0.7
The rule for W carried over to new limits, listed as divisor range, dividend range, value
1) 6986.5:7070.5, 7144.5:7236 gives 0.75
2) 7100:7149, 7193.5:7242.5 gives 1.24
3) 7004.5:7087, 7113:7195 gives 0.68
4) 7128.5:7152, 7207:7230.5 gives 1.48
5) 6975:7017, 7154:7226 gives 0.80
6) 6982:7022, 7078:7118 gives 0.79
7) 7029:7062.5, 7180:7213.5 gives 0.71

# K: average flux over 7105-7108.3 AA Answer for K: 29.1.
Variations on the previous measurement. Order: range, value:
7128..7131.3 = 21.7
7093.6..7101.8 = 26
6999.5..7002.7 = 38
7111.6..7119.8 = 32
